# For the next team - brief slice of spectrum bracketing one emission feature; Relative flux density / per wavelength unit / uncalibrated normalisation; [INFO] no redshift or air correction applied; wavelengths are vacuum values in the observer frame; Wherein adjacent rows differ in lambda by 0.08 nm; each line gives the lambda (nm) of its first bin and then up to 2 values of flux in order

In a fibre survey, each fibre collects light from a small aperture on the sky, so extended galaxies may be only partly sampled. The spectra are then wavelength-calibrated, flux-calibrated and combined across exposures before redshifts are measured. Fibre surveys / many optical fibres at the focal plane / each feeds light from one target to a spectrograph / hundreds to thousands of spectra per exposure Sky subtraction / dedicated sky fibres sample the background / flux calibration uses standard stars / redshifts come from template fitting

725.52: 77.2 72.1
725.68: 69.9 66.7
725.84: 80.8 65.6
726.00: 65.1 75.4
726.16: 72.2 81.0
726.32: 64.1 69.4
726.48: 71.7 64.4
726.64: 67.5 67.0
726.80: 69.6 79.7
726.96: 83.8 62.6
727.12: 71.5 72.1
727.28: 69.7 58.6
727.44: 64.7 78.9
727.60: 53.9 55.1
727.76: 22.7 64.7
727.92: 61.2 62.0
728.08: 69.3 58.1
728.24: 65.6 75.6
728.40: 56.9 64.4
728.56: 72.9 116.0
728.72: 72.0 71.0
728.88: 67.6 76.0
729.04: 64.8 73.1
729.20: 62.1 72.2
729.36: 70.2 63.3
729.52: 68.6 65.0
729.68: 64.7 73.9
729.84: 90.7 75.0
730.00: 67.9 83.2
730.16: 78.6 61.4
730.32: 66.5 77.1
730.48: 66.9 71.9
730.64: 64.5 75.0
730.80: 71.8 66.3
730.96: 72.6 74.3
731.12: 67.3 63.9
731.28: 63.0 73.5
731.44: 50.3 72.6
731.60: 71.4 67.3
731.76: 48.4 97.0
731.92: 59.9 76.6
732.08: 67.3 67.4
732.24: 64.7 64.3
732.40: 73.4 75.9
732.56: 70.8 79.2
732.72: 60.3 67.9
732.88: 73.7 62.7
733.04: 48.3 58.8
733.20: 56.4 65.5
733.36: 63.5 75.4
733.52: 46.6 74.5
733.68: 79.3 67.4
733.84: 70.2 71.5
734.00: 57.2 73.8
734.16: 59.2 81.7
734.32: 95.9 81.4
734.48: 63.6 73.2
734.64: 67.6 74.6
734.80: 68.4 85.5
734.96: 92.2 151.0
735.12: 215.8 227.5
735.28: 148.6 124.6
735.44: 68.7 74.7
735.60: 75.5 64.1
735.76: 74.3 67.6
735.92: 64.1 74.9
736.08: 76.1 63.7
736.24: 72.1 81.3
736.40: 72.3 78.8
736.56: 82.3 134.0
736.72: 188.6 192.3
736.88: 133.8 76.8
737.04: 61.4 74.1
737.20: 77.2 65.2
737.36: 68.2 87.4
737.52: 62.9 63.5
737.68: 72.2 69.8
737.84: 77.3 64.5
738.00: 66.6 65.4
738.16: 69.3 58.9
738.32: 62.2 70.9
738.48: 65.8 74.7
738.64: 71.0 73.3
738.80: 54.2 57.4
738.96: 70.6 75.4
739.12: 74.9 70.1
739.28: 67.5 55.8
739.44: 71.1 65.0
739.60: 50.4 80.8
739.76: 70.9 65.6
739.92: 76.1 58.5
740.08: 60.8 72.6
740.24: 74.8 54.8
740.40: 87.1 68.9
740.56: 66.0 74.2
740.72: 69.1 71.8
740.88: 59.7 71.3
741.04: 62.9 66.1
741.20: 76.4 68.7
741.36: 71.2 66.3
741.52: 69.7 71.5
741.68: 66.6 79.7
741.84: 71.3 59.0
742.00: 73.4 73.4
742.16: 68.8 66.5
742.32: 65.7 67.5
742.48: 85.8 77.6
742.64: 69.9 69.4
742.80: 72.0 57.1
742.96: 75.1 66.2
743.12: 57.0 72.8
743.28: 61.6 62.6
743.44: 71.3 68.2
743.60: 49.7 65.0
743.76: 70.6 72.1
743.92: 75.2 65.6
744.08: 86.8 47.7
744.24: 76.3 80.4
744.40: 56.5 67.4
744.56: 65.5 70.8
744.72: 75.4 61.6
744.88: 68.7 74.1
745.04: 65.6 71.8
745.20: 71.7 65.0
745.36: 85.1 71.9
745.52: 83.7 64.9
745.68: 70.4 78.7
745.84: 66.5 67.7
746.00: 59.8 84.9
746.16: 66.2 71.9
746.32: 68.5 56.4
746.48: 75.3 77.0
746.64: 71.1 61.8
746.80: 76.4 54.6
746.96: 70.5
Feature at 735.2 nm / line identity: [S II] 6716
